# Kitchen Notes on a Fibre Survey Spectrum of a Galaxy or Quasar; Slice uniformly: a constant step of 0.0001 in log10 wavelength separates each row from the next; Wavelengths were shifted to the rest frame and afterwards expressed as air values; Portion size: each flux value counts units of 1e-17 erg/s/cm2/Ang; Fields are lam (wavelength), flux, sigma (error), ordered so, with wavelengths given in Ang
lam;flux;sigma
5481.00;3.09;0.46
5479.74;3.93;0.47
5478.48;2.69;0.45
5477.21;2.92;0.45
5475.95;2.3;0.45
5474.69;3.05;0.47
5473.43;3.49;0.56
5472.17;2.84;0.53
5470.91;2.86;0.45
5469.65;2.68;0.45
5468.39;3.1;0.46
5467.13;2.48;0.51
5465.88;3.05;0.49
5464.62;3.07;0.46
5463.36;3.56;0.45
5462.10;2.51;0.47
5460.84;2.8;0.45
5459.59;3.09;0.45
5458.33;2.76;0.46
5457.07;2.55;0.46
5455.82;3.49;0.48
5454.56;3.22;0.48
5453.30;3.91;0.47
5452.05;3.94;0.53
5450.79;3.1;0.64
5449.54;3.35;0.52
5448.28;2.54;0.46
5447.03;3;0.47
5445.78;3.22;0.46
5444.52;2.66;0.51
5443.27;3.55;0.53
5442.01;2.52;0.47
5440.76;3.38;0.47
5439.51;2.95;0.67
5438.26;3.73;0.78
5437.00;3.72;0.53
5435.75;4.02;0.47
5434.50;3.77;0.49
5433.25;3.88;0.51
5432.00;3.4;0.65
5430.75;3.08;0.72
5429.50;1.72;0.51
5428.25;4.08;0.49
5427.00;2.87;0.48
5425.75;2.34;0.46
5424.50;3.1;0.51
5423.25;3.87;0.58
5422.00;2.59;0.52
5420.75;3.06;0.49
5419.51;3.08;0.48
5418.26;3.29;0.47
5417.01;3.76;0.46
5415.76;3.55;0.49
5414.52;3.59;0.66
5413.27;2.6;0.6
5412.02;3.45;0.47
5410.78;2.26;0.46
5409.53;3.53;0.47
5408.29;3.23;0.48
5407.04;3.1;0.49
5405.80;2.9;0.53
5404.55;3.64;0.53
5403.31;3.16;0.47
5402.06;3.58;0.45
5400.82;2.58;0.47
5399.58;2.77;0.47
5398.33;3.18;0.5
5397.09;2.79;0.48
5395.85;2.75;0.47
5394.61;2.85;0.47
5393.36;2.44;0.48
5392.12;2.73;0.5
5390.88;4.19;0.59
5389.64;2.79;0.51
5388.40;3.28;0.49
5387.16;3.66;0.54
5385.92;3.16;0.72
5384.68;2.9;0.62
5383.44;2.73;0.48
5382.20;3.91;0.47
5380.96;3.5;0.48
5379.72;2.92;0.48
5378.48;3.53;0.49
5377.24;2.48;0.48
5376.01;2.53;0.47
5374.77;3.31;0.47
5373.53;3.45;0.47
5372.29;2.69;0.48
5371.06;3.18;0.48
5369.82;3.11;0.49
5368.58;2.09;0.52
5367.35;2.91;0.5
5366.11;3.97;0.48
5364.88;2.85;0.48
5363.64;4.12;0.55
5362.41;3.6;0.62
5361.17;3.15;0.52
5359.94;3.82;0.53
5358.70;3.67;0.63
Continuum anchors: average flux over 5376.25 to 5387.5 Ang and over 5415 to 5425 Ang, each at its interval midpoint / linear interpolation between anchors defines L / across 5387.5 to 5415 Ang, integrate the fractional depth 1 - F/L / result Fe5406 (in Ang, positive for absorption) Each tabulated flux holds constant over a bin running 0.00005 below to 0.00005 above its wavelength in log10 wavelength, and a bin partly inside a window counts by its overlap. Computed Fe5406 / 1.4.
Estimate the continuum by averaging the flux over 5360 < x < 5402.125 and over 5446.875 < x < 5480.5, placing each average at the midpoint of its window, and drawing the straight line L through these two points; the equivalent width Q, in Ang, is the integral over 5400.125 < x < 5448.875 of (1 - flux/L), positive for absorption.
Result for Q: -1.74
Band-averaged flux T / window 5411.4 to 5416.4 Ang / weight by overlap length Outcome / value 3.3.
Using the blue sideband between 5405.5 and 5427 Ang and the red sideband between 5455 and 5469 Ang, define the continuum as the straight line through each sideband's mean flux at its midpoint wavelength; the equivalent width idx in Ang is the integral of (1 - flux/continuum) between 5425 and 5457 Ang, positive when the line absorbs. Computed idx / -2.2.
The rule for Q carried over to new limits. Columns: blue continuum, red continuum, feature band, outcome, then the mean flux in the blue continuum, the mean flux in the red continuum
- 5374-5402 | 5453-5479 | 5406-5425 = -1.1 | 3.06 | 2.96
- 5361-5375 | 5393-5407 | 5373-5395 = -0.3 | 3.2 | 2.98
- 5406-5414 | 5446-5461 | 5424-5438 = -0.9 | 3.03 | 3.16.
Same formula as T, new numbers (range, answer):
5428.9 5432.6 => 2.74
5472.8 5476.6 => 2.95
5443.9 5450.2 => 2.96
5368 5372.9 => 2.77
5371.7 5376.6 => 2.99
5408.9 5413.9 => 2.96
